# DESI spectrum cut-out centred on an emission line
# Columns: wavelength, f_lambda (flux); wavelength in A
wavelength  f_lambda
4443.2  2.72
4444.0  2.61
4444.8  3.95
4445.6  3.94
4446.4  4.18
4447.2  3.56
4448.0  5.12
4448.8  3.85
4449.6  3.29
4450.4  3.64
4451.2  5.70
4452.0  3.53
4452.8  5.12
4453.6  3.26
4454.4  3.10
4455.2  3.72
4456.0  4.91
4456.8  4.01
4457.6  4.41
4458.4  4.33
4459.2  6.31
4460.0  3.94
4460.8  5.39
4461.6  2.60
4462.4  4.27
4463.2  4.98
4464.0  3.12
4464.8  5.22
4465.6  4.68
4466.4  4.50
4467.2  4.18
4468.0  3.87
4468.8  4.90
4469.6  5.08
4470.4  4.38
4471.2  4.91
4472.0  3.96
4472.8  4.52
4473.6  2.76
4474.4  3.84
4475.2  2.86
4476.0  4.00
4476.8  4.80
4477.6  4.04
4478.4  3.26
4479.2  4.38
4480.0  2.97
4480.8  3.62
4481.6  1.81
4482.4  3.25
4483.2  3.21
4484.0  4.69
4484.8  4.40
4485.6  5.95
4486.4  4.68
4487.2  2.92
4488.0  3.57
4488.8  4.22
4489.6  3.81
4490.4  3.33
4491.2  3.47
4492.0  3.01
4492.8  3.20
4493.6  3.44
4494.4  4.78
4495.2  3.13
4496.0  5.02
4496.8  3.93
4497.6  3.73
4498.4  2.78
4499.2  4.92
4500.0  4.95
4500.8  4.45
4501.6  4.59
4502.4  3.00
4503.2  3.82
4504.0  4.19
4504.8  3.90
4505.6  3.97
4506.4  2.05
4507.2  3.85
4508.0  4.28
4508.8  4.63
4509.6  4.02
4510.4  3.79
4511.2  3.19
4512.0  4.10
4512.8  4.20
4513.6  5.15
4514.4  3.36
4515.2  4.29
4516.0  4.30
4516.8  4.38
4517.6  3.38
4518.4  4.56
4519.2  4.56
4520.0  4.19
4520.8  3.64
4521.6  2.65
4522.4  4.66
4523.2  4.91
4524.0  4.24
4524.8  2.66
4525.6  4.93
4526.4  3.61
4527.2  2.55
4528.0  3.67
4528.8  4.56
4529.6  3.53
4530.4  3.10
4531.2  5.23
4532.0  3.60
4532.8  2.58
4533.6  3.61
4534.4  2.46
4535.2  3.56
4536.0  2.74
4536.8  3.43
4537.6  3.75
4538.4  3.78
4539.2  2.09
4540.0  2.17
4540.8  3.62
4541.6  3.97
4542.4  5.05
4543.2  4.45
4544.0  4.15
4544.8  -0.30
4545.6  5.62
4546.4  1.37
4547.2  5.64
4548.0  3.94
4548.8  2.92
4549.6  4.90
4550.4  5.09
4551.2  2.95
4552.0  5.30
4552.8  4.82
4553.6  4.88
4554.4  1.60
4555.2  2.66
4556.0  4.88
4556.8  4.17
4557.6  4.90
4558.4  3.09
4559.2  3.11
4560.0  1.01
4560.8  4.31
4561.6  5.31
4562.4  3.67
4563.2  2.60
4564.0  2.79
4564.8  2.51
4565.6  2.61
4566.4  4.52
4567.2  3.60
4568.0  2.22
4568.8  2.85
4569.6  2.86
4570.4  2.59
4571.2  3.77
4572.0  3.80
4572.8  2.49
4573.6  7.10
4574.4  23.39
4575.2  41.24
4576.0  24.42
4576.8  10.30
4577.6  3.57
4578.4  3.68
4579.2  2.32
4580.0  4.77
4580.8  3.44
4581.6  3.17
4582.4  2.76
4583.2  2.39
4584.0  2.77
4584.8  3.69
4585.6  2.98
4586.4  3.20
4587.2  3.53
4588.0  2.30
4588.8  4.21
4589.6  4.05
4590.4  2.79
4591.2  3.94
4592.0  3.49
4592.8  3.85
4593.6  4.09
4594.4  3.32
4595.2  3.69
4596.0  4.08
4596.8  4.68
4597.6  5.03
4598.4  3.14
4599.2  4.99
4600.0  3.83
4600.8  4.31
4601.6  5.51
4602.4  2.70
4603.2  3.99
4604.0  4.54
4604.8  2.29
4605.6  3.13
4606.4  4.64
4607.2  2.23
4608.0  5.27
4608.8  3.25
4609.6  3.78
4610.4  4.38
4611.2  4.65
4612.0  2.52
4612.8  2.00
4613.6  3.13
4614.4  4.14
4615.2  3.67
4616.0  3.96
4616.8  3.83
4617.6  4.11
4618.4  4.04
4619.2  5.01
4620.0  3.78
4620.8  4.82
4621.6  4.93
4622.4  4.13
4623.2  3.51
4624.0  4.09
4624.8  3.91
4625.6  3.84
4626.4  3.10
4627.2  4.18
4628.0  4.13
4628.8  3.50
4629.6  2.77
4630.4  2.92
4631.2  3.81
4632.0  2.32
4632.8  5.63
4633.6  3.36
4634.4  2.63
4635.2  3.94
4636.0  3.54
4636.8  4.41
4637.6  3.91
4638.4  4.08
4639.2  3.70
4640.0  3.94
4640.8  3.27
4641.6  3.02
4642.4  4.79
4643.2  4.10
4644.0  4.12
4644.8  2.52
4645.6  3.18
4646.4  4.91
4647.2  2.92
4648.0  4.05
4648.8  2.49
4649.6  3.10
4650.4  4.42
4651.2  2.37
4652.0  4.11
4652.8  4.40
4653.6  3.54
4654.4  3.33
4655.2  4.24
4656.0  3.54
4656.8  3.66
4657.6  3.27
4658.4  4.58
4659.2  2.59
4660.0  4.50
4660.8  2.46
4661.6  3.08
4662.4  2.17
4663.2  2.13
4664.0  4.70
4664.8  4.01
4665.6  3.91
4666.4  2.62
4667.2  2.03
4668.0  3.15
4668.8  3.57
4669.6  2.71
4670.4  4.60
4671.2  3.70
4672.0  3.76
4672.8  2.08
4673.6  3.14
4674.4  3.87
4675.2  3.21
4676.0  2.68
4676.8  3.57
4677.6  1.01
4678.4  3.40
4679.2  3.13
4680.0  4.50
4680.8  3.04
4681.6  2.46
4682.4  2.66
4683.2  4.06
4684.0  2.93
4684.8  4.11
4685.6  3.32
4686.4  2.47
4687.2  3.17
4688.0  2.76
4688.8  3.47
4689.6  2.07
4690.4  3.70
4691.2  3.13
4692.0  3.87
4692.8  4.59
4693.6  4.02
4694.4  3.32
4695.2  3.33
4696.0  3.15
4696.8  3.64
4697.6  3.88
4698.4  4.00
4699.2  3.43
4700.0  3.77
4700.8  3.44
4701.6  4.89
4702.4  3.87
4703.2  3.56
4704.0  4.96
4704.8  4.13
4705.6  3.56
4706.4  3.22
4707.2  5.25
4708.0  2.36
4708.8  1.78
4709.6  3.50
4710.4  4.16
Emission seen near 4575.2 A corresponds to H-gamma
